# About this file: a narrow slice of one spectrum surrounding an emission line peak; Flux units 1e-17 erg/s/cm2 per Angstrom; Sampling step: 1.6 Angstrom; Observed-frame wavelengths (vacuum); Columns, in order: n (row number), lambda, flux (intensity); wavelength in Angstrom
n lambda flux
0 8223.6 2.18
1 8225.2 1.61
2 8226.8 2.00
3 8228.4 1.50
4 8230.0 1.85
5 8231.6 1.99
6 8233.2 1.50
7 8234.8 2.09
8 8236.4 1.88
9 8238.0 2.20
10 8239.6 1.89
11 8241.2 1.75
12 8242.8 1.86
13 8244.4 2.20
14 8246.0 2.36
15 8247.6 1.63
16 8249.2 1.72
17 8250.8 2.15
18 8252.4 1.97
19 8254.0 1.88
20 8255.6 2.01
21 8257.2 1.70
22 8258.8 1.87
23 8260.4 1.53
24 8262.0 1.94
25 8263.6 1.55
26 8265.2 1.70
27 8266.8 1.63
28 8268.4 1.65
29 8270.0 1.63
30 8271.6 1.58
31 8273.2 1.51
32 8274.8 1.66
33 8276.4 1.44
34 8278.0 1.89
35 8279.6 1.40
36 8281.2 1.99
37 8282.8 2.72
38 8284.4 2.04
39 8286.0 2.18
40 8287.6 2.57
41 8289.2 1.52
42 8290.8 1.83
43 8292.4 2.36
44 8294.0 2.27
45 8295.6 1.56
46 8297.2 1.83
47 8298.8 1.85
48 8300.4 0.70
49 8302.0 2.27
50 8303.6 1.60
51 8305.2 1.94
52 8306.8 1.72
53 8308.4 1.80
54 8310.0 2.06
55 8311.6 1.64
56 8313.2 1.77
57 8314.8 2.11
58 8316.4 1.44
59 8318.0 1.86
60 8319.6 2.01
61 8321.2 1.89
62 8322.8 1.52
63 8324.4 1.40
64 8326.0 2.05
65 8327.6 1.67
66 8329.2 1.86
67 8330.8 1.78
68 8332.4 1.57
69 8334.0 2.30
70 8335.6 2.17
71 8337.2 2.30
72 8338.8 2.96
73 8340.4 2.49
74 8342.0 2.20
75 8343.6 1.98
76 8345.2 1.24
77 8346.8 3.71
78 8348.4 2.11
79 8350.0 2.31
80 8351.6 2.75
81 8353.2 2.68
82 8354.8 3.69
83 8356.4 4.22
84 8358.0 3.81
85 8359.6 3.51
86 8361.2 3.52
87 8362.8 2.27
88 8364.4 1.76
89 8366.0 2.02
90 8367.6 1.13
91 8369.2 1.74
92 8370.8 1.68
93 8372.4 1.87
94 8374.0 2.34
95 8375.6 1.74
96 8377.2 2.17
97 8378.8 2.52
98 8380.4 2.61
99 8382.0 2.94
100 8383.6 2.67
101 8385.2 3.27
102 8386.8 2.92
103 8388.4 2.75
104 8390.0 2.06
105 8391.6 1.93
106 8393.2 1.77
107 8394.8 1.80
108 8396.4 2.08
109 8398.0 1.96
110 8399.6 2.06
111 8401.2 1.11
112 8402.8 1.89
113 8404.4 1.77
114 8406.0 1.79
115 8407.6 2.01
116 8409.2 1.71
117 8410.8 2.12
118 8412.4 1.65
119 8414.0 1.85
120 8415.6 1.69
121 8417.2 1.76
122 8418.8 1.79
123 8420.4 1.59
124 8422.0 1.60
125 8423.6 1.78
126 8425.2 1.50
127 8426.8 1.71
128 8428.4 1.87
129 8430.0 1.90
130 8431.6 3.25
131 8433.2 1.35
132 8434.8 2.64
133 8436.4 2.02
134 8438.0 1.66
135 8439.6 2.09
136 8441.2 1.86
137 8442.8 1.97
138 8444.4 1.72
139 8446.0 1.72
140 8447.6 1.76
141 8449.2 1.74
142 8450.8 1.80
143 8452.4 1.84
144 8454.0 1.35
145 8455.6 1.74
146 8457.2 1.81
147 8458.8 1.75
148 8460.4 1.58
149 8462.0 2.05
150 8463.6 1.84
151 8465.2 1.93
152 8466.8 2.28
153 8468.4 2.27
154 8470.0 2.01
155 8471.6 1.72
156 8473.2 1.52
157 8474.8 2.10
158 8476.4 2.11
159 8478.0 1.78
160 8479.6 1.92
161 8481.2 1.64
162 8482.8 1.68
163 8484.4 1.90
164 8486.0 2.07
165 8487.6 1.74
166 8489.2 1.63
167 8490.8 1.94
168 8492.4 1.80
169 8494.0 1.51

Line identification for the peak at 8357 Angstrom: H-alpha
